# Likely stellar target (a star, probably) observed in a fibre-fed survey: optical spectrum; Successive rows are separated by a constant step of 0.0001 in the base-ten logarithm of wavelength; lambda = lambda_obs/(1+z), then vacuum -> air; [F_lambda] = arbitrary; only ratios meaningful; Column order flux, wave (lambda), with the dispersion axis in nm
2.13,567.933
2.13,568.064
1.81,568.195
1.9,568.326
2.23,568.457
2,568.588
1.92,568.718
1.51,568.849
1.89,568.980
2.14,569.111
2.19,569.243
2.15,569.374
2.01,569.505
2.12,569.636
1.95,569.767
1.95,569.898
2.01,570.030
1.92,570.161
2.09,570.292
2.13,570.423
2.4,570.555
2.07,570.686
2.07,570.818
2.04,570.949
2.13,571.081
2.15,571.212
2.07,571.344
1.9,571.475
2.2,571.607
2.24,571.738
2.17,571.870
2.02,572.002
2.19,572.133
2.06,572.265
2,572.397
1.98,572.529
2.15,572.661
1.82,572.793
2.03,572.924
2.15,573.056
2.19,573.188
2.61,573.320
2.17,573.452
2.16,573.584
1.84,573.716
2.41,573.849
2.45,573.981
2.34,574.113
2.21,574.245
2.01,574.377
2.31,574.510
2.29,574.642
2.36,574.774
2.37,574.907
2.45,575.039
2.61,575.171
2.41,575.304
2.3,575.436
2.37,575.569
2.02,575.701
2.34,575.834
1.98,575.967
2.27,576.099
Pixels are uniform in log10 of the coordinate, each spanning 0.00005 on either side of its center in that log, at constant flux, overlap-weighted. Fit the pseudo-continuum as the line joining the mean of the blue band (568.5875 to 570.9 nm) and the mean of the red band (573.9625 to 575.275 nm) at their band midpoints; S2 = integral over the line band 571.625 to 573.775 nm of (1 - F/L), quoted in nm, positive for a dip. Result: 0.10 nm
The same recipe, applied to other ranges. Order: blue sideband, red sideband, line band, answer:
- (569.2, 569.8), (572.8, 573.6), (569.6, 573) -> 0.11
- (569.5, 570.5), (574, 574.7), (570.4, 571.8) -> -0.03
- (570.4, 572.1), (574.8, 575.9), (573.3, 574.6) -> 0.02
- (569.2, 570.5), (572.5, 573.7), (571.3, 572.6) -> 0.01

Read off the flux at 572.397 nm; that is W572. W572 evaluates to 2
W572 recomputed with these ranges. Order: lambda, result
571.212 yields 2.15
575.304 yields 2.41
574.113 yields 2.34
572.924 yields 2.03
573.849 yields 2.41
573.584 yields 2.16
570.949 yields 2.04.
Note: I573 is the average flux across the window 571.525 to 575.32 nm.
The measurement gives 2.21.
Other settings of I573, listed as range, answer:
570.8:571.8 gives 2.1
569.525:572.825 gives 2.07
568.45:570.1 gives 2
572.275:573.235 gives 2.04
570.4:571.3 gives 2.14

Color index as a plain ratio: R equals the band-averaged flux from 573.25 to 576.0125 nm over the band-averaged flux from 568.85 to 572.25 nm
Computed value 1.10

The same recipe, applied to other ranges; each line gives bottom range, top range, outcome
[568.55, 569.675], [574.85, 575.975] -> 1.17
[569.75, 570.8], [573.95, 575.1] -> 1.11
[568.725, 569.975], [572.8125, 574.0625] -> 1.11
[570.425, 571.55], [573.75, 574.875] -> 1.09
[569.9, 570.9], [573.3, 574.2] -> 1.08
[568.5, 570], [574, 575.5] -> 1.18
